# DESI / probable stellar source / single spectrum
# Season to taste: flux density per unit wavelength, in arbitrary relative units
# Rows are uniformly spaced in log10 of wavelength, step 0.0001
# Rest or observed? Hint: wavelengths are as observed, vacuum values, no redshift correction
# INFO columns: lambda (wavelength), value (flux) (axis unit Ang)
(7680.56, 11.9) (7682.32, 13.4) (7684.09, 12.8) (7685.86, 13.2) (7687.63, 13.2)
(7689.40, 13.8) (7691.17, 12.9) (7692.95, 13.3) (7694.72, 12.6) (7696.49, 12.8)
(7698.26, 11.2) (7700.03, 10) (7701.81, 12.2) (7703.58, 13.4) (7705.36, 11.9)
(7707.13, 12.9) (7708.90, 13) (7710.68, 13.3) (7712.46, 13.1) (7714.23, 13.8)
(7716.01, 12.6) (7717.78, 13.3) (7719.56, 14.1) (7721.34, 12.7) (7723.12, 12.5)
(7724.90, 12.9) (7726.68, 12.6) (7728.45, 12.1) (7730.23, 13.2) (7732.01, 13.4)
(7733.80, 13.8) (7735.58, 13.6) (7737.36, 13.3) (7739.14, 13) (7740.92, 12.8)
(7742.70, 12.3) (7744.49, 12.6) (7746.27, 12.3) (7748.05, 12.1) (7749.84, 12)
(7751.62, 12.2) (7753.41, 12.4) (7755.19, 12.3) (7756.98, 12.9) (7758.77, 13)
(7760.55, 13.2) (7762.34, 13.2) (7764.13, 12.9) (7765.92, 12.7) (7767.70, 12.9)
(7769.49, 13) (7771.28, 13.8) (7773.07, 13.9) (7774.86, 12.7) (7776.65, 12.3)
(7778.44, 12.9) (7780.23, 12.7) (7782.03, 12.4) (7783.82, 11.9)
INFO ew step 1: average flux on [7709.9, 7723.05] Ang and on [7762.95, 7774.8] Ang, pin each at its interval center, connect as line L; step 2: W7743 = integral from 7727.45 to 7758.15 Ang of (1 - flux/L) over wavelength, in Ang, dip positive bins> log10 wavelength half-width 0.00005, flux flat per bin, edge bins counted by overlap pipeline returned 1.1 Ang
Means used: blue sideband 13.2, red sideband 13.2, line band 12.7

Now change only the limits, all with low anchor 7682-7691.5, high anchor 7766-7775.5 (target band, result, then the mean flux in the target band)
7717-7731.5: 0.3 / 12.9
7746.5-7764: 0.8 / 12.6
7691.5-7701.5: 0.9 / 12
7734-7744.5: 0.2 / 13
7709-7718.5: 0.0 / 13.2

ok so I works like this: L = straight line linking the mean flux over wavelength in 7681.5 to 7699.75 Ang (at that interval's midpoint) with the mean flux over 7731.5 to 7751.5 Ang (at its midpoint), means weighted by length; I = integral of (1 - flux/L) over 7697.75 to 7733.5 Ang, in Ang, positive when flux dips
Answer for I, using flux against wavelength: 0.18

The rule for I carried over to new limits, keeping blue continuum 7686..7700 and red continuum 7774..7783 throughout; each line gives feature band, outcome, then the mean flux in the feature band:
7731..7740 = -0.6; 13.4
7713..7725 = -0.5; 13.1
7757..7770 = -0.4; 13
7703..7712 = -0.2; 12.9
